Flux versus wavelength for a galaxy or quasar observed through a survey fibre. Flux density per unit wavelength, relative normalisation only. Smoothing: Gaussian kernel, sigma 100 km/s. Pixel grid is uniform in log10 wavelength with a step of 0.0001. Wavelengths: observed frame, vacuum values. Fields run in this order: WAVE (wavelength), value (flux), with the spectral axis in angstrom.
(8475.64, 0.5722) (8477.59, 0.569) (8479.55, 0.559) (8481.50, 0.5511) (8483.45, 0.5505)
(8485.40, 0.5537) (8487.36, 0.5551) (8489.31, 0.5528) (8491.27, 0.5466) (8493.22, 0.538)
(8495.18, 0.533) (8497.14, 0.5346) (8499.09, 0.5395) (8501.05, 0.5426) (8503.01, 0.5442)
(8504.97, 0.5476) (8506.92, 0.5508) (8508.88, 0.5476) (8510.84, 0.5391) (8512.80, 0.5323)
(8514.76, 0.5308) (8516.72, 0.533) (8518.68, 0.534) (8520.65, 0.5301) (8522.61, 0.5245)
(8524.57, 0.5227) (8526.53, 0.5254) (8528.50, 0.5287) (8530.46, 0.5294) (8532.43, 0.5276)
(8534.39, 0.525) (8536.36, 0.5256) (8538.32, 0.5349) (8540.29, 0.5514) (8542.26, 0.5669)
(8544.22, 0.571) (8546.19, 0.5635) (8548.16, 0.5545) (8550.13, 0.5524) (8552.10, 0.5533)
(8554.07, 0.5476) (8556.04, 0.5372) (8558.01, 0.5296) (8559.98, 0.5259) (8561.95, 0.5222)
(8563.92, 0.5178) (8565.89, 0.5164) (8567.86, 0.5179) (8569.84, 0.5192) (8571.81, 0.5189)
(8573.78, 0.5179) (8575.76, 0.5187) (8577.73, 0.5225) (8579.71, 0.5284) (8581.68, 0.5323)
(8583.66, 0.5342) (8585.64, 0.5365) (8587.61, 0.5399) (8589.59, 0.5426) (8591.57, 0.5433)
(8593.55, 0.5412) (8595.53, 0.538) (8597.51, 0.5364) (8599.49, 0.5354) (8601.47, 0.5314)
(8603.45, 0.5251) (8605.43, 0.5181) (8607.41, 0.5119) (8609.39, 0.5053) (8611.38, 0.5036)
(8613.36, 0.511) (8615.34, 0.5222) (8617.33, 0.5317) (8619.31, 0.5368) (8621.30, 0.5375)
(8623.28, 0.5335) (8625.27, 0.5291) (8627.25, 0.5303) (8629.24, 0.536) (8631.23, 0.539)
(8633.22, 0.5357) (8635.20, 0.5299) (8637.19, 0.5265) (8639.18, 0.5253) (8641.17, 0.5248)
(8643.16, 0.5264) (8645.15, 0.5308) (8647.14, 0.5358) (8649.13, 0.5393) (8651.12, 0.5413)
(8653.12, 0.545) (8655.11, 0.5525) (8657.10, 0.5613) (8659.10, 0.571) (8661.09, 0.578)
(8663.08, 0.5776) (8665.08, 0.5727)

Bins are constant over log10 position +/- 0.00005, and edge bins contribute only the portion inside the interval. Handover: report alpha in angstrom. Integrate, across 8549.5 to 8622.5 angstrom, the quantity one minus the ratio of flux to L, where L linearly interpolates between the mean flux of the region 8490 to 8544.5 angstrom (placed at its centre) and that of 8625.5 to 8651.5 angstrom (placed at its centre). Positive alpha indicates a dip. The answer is 0.8 angstrom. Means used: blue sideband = 0.537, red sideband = 0.532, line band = 0.529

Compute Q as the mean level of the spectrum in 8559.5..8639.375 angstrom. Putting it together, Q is 0.528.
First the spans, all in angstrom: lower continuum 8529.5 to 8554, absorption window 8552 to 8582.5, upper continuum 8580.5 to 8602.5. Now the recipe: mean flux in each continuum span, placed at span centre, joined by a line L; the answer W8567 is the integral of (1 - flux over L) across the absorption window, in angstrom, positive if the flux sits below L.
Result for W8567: 0.9 angstrom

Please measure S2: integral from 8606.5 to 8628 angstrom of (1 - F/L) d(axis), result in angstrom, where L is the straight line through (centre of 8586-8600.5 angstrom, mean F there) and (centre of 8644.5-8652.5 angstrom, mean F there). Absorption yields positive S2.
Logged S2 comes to 0.6 angstrom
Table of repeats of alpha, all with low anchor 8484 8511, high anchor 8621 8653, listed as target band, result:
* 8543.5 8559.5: -0.3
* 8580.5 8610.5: 0.3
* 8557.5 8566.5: 0.3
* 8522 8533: 0.3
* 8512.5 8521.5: 0.2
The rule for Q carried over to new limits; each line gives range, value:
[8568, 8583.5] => 0.523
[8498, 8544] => 0.537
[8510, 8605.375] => 0.534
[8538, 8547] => 0.559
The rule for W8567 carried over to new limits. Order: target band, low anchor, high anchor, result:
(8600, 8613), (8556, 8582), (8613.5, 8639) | 0.3 angstrom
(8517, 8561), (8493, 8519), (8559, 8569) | -0.9 angstrom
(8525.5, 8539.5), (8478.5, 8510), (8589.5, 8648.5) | 0.3 angstrom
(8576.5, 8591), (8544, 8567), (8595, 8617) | -0.1 angstrom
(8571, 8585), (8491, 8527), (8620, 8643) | 0.2 angstrom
